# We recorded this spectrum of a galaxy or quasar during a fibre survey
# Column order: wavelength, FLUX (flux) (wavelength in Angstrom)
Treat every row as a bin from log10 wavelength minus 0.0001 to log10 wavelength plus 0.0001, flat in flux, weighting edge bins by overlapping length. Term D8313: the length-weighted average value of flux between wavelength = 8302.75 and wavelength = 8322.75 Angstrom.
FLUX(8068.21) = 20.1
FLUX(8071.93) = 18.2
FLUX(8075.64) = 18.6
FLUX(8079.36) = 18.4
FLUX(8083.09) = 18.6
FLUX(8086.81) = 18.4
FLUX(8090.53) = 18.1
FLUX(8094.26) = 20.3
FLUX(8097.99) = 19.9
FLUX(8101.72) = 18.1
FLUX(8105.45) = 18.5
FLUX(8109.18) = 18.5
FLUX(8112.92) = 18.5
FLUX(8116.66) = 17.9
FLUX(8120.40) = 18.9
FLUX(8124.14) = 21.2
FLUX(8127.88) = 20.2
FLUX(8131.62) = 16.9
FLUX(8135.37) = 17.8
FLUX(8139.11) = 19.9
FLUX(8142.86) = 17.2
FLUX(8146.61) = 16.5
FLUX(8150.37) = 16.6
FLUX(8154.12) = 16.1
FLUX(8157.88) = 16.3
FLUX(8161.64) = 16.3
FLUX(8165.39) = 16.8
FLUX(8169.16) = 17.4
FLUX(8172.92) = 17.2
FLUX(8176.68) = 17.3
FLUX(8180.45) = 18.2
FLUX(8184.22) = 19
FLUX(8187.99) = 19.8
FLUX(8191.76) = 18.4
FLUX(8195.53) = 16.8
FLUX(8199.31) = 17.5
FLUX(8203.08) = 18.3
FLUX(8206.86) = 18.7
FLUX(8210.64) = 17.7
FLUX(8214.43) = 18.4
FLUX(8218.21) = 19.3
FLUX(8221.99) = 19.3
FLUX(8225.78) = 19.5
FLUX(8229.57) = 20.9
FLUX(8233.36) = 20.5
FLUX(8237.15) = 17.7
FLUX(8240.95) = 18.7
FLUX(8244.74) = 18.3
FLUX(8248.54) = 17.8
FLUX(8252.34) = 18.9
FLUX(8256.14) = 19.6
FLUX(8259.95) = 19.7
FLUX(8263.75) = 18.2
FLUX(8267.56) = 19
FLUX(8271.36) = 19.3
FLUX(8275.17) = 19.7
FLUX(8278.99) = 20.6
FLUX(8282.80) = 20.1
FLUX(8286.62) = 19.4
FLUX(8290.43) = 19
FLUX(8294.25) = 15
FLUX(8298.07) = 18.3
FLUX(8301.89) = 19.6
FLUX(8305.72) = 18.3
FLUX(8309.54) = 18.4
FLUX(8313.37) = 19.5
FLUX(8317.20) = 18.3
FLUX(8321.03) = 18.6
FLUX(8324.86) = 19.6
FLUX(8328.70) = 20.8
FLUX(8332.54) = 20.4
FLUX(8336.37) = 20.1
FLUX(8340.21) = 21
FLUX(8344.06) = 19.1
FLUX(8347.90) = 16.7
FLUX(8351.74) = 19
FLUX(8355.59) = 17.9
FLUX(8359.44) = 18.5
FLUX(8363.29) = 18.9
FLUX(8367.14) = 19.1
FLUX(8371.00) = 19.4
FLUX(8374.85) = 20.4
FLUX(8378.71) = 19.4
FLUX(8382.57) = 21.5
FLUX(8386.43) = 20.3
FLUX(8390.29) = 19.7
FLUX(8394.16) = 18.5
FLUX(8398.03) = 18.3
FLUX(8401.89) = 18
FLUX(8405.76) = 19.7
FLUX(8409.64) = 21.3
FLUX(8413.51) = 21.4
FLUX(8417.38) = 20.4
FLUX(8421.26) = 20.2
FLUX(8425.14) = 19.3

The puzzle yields 18.7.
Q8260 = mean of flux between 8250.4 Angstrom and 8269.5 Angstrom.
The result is 19.1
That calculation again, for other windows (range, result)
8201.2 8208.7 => 18.5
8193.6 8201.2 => 17.2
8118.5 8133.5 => 19.3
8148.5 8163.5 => 16.3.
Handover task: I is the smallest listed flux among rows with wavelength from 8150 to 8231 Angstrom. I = 16.1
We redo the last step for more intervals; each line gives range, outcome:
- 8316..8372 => 16.7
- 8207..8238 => 17.7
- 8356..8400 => 18.3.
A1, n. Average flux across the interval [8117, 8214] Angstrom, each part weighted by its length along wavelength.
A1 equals 17.9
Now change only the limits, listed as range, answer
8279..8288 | 19.9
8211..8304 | 19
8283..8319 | 18.5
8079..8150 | 18.6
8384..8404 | 19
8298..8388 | 19.3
